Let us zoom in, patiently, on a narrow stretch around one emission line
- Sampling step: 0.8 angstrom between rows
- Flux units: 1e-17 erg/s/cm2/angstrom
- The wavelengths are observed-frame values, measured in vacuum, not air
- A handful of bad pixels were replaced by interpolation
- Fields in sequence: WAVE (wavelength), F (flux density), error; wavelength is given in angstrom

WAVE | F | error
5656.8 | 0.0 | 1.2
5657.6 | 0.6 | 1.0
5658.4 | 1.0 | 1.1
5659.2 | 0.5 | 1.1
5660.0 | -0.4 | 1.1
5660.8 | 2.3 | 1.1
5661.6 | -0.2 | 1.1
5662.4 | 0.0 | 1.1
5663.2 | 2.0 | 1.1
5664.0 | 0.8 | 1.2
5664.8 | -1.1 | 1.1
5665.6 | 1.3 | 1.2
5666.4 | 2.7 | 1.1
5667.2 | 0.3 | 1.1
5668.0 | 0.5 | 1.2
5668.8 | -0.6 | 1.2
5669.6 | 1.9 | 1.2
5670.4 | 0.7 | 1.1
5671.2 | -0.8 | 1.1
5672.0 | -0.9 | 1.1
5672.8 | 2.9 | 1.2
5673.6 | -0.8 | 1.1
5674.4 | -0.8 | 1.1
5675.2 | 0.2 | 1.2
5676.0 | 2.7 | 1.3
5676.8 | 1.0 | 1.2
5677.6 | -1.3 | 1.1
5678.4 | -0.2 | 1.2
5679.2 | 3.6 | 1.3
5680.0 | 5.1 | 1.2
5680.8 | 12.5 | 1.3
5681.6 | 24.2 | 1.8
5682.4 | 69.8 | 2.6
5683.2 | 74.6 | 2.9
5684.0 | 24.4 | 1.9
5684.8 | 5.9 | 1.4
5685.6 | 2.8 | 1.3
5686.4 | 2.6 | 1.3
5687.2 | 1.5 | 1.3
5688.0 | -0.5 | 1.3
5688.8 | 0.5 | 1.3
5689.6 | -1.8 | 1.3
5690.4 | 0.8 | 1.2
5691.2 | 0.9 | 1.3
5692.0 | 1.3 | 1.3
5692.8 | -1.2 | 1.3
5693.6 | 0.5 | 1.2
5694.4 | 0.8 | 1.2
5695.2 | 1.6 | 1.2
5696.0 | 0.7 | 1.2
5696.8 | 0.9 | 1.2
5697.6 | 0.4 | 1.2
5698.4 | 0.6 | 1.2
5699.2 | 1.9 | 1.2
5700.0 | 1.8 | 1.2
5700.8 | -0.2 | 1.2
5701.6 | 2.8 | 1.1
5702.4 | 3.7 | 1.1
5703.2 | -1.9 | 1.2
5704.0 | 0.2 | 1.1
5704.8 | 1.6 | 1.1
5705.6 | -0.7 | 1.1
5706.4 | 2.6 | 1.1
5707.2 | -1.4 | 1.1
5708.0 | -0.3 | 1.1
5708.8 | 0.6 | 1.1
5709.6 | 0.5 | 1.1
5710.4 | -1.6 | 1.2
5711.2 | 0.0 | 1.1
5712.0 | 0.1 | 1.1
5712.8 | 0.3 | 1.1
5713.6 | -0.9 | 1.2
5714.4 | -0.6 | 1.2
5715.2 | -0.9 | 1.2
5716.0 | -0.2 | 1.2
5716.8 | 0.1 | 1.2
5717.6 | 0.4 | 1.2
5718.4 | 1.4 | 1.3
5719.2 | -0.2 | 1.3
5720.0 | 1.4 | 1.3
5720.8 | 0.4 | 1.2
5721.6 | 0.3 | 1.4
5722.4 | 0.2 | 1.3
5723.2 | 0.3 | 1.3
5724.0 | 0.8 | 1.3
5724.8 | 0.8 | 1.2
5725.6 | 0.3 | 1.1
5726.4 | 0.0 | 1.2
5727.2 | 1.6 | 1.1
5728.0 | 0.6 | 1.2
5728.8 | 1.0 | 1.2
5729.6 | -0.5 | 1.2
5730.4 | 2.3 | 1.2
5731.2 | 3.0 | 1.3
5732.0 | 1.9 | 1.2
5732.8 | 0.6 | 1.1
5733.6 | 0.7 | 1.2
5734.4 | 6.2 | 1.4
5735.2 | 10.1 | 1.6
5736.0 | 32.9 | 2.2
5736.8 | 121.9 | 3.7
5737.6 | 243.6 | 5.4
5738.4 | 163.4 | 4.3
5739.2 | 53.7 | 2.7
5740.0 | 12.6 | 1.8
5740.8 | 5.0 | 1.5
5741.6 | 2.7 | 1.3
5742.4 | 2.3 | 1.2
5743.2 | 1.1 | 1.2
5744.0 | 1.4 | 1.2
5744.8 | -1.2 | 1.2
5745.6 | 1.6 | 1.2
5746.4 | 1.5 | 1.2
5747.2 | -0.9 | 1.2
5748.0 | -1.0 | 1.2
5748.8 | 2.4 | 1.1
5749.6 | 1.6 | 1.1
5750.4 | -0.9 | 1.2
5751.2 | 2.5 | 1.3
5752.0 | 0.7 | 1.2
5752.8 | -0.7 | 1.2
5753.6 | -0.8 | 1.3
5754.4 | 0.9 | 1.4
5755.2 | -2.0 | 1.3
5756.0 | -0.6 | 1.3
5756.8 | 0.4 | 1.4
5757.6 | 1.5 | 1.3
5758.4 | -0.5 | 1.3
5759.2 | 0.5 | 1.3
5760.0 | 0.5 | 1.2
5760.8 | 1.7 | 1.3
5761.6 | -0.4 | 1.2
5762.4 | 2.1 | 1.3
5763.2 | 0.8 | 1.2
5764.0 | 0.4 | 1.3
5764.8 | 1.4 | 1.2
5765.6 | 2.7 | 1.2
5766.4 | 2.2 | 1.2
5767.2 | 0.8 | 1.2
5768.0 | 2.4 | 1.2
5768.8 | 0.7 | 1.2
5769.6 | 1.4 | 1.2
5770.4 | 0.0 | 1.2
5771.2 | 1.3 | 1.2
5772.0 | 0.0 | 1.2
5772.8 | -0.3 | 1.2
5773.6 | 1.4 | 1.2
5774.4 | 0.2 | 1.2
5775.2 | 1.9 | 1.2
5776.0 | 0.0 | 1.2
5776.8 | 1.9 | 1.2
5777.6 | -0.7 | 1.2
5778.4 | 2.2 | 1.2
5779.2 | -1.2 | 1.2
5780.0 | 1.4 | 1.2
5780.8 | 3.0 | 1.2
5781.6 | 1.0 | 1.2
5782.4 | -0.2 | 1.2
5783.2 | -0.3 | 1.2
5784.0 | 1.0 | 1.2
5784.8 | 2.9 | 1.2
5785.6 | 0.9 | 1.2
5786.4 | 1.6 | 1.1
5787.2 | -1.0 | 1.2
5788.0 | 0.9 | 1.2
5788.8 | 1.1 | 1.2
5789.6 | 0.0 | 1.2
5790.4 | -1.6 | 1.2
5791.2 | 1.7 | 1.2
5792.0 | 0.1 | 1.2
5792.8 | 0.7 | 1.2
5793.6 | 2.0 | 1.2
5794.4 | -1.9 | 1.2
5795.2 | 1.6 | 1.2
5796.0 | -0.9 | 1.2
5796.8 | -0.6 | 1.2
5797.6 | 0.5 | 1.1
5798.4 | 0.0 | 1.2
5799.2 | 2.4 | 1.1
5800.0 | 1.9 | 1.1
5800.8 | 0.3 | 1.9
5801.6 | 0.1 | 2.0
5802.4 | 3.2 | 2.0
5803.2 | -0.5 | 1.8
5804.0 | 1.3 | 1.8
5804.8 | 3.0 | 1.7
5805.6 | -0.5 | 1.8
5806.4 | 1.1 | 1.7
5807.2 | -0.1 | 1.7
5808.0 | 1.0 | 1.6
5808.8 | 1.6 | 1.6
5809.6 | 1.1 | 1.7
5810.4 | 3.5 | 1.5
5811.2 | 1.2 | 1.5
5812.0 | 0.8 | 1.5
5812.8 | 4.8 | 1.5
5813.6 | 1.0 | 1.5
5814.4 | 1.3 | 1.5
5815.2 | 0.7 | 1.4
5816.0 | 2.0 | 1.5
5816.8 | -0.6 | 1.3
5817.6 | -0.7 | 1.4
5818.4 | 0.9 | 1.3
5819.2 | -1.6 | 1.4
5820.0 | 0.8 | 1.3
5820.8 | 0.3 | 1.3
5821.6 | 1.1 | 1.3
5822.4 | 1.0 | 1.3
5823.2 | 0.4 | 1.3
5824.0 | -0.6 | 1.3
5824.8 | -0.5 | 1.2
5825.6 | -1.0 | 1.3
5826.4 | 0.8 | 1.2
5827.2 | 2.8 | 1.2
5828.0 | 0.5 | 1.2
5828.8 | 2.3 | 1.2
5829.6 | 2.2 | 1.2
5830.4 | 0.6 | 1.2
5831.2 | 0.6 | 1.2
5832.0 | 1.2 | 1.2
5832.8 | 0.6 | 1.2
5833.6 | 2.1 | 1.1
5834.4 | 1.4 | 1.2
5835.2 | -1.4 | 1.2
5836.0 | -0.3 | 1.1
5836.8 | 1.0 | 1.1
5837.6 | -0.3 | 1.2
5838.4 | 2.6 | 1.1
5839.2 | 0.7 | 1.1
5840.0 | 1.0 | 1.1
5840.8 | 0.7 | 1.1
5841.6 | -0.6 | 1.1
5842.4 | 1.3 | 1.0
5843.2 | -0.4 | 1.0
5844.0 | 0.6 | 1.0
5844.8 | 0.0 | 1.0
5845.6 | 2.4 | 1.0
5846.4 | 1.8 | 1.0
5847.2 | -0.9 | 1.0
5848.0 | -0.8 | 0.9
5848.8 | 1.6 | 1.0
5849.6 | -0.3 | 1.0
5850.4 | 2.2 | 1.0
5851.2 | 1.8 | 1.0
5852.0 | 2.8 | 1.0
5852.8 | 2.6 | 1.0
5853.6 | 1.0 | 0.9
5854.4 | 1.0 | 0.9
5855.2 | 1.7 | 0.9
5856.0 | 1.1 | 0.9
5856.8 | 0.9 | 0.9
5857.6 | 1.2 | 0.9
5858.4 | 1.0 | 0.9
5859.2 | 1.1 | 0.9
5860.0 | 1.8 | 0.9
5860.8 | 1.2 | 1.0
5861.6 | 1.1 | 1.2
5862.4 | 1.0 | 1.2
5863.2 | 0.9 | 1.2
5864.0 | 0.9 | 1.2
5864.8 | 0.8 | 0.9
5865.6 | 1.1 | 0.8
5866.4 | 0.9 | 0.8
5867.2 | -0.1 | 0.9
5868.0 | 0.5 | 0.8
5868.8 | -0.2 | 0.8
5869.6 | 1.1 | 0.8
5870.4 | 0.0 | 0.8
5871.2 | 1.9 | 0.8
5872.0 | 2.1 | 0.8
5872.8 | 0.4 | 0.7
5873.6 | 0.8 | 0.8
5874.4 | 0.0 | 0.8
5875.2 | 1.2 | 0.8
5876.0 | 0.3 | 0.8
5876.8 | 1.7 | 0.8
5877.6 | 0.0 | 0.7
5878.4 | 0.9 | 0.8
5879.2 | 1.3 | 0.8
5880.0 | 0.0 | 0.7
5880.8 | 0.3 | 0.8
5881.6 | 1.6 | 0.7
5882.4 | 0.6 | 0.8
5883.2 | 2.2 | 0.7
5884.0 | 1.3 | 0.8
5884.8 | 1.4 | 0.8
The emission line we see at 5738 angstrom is [O III] 5007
